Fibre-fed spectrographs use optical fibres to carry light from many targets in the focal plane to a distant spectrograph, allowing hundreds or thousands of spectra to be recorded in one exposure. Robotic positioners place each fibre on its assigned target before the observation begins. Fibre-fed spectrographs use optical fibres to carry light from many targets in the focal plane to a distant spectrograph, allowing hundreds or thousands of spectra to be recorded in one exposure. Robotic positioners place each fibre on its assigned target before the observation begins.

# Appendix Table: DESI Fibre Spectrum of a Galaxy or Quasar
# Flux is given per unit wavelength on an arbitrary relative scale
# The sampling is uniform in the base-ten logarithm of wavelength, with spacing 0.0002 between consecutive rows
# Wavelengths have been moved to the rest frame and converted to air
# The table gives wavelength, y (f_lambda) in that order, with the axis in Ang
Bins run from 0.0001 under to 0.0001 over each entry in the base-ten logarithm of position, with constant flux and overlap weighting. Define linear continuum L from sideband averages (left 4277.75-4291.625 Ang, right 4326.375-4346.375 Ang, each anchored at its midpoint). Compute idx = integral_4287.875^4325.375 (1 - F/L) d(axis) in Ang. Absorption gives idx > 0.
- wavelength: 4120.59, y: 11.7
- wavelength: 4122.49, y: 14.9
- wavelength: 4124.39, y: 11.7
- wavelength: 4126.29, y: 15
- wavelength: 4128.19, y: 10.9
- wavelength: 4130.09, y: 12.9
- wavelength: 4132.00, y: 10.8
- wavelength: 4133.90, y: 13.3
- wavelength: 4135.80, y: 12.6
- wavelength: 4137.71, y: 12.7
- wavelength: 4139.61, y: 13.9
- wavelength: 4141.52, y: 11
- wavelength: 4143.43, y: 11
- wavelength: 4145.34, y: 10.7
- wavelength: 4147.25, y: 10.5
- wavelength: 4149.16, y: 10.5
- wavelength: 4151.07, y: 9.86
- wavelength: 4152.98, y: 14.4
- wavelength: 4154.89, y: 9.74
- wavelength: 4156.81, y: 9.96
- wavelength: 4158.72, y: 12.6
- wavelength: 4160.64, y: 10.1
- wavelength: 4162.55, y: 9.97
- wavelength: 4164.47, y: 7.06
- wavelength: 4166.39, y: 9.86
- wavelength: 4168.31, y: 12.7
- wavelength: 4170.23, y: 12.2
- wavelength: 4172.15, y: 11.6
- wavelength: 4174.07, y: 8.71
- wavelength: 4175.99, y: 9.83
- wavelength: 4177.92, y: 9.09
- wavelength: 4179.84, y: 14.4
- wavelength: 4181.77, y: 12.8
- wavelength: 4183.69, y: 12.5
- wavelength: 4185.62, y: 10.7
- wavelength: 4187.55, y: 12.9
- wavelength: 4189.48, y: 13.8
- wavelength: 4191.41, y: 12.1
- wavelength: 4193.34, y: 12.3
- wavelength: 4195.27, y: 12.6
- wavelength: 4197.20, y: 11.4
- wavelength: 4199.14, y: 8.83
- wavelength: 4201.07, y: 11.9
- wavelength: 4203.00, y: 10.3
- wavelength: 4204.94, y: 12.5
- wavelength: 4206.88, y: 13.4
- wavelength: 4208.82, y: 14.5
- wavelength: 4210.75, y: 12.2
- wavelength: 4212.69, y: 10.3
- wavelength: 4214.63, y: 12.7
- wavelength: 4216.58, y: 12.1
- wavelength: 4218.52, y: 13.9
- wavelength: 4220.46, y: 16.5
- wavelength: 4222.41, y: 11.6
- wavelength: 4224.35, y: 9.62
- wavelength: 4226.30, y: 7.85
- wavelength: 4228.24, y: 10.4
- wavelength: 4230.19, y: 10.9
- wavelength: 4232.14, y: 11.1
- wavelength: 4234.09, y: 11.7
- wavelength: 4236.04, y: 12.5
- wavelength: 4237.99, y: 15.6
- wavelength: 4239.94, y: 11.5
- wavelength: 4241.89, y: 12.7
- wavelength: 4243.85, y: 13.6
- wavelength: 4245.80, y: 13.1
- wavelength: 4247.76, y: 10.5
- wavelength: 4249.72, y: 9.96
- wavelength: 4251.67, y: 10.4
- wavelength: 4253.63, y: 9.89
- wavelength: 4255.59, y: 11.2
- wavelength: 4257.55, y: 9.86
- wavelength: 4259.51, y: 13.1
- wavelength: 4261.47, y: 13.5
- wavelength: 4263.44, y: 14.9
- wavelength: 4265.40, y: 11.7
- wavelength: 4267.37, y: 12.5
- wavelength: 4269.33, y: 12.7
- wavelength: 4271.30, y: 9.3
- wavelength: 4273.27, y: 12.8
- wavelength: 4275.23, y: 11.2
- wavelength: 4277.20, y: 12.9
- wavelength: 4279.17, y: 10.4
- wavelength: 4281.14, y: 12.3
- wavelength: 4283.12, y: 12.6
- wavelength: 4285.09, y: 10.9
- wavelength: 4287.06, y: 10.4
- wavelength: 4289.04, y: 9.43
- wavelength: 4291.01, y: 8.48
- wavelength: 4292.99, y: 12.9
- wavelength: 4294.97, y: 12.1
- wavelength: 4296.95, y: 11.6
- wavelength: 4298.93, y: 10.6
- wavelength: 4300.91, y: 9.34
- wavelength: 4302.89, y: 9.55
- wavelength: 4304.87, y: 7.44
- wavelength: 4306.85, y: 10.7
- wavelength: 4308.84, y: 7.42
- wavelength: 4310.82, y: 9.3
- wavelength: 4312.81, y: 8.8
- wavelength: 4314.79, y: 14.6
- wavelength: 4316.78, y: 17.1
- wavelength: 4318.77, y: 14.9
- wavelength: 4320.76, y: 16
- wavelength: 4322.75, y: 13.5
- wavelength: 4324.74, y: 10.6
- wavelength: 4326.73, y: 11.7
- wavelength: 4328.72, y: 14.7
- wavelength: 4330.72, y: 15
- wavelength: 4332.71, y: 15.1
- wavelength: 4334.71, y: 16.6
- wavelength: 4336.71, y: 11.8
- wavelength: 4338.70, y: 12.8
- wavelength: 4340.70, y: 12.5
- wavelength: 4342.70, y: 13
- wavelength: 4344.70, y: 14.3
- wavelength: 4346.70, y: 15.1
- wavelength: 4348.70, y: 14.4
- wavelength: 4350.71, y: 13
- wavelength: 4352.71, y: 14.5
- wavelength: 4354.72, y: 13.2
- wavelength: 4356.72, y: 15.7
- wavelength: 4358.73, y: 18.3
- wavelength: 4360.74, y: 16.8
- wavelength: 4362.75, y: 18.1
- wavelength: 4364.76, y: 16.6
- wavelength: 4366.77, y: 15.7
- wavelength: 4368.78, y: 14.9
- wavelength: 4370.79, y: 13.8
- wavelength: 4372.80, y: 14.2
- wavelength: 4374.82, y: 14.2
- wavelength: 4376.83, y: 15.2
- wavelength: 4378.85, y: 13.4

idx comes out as 2.6 Ang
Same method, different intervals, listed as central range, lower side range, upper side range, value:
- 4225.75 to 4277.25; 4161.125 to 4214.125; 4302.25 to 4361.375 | 2.2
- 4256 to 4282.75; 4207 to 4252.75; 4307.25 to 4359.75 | 1.1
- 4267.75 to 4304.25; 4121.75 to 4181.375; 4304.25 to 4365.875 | 5.6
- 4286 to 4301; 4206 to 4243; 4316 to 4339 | 3.1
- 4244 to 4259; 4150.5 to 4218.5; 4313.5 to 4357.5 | 2.0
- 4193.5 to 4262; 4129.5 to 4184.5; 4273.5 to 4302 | -3.8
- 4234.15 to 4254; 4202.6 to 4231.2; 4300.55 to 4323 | -0.3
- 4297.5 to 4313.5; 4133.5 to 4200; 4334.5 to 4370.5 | 5.4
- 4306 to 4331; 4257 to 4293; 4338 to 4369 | 1.7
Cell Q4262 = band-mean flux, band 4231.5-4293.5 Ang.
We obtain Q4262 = 11.7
